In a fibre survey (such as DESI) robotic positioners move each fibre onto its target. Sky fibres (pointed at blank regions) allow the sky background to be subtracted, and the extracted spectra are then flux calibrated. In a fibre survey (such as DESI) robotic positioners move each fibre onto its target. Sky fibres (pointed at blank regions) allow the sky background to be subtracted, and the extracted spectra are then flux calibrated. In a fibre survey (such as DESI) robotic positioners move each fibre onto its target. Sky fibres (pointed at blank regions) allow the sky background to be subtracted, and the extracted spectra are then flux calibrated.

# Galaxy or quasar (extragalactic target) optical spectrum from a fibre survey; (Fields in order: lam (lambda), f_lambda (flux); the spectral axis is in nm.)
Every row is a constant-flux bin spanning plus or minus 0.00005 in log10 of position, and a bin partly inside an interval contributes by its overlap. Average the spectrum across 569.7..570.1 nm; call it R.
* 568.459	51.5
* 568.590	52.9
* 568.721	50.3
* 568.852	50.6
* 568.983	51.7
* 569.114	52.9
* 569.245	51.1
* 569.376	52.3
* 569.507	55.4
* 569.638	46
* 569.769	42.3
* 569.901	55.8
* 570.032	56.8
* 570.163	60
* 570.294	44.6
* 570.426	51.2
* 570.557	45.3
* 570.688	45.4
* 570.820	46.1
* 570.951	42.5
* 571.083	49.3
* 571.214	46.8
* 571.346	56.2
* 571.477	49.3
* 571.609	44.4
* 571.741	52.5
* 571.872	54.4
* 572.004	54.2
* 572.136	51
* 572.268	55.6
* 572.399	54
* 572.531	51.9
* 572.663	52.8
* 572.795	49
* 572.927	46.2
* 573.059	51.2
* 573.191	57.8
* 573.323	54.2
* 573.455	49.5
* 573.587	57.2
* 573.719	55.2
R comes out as 51.6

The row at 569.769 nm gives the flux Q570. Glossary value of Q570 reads 42.3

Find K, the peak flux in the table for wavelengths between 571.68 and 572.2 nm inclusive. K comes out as 54.4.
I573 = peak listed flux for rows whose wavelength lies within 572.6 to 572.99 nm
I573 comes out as 52.8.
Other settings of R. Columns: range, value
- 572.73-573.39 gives 51.7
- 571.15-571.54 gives 50.8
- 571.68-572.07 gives 53.7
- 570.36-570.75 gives 47.4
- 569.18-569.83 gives 49.5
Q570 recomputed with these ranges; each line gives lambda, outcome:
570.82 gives 46.1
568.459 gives 51.5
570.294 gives 44.6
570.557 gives 45.3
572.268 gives 55.6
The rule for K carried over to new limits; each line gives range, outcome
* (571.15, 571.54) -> 56.2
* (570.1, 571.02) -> 60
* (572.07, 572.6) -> 55.6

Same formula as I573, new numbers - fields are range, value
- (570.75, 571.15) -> 49.3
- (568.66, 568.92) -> 50.6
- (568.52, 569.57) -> 55.4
